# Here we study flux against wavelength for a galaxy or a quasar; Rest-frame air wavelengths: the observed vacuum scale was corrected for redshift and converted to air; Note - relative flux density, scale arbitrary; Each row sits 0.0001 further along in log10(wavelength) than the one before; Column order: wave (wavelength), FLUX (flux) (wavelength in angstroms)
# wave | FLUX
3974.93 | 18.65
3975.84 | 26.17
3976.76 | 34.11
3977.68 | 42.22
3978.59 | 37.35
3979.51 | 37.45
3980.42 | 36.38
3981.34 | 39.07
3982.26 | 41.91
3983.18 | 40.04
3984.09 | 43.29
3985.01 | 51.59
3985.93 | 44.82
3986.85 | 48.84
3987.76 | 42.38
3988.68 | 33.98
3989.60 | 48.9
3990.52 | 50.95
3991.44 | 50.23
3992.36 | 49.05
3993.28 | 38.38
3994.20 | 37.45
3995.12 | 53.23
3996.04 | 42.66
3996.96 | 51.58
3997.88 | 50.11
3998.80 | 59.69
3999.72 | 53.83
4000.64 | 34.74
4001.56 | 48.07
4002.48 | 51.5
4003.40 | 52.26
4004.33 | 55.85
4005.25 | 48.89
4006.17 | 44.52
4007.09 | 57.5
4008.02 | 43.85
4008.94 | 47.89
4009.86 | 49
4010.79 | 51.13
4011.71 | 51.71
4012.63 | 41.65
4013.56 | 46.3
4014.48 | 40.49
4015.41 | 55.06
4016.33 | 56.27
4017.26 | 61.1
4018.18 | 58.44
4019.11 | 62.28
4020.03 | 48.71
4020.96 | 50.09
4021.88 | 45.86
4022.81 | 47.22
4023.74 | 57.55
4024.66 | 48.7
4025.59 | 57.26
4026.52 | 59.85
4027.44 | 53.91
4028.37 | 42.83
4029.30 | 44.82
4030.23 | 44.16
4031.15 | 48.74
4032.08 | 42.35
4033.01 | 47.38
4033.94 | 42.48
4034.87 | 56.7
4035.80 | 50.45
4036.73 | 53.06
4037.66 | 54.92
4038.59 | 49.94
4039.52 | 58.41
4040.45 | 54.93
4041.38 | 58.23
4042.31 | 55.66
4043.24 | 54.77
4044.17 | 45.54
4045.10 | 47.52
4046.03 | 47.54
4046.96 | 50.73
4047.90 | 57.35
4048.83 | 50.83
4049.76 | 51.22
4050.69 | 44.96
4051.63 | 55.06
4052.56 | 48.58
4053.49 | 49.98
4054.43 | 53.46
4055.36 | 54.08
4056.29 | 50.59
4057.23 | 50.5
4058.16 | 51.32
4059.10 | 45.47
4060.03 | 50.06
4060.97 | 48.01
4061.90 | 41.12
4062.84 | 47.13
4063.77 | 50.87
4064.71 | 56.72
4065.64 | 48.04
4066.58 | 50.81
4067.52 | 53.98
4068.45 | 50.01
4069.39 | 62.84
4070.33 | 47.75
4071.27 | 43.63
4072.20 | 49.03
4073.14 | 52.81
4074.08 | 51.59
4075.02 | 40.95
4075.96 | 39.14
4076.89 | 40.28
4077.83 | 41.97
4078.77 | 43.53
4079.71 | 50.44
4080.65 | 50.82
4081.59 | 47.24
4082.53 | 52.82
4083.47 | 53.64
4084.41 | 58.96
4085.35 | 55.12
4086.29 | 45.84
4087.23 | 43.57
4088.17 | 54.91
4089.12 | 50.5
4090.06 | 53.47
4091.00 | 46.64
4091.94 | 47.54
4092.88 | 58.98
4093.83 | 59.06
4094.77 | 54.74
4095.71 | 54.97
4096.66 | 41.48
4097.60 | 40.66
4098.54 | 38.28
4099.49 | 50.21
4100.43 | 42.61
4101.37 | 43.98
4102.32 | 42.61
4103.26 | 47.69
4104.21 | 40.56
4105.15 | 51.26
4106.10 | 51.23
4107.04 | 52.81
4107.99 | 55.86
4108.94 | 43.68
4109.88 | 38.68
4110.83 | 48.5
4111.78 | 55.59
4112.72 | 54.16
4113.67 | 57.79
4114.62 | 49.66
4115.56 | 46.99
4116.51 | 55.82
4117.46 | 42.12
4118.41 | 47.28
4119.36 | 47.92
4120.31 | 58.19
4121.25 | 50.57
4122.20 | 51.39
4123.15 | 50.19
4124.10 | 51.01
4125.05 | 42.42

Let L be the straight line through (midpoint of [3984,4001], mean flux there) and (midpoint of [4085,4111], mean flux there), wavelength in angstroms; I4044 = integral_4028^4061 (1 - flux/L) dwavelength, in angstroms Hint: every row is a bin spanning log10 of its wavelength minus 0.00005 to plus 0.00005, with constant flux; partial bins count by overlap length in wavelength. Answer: -2.0 angstroms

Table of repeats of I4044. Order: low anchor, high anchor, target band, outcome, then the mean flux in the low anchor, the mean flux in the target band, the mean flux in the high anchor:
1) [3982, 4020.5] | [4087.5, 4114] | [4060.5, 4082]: 0.3 angstroms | 48.6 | 48.2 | 49.1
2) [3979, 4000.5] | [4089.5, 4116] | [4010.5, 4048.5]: -3.8 angstroms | 45.3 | 51.3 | 48.9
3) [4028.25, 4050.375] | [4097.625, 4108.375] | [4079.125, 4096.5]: -1.6 angstroms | 50.5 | 51.9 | 46.7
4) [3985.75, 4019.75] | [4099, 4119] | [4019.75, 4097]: -2.4 angstroms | 49.1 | 50.3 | 48.5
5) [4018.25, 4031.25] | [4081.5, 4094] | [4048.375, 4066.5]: 0.6 angstroms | 51.2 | 49.9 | 52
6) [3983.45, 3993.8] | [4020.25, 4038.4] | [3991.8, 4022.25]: -1.4 angstroms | 45.5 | 49.7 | 49.9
